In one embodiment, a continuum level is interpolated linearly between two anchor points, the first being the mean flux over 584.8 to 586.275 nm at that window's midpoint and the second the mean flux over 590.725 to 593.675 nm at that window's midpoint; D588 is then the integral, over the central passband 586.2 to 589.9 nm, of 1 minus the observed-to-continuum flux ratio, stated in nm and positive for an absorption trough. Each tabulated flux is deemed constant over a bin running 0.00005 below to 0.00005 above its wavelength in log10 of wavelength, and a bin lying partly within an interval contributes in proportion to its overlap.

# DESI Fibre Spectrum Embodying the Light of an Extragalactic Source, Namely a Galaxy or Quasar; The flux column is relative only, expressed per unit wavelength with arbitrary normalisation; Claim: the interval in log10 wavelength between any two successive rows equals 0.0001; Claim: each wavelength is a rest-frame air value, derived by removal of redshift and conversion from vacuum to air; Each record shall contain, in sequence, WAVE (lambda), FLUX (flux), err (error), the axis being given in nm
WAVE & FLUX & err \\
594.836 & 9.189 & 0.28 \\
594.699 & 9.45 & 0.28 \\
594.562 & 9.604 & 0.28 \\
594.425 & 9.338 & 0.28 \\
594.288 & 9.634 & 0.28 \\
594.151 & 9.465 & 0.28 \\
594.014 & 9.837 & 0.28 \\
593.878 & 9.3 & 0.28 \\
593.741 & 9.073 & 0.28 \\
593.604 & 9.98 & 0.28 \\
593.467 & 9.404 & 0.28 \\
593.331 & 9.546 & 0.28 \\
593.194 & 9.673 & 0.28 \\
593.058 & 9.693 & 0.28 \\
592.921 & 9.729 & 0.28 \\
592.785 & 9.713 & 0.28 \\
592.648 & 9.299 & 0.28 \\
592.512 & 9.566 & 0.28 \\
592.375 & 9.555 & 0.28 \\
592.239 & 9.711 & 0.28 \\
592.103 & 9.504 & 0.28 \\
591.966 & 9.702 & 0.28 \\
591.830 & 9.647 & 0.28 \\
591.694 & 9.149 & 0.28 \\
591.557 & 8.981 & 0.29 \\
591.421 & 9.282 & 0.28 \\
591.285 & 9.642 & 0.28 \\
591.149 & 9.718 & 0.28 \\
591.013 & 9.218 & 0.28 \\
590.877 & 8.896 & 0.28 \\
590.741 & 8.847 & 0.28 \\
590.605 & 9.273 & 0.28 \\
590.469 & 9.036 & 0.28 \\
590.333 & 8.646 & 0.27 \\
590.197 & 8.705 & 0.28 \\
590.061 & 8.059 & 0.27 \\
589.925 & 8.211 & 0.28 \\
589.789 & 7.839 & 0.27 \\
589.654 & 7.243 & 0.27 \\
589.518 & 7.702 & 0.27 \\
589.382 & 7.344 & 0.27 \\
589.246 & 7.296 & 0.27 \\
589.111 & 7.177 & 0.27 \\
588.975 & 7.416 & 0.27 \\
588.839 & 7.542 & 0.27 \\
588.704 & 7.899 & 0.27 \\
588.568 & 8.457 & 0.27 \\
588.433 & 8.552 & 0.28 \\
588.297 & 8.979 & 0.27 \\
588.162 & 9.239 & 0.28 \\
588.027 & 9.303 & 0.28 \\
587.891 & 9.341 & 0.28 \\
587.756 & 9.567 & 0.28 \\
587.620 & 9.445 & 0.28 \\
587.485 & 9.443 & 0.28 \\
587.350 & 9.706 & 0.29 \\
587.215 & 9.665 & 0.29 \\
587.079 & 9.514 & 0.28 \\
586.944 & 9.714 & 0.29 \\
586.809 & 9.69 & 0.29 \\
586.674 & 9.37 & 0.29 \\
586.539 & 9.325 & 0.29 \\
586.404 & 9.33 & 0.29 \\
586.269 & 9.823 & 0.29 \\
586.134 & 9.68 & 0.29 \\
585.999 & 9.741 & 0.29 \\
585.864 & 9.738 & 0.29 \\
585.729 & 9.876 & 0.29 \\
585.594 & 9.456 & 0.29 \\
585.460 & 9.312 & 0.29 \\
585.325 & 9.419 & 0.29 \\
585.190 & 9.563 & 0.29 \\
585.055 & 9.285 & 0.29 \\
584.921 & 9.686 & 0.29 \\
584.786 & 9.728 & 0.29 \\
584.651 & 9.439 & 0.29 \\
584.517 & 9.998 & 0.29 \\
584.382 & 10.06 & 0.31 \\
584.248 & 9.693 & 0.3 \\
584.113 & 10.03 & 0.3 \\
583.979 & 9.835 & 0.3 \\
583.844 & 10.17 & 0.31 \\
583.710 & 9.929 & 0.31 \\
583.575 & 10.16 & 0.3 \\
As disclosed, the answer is 0.32 nm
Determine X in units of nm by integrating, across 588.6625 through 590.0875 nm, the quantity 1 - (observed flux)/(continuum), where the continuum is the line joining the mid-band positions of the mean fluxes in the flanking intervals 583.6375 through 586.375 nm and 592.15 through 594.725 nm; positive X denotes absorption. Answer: 0.30 nm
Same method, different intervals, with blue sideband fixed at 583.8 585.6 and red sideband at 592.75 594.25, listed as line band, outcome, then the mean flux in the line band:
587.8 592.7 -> 0.46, 8.73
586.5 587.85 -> 0.02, 9.55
